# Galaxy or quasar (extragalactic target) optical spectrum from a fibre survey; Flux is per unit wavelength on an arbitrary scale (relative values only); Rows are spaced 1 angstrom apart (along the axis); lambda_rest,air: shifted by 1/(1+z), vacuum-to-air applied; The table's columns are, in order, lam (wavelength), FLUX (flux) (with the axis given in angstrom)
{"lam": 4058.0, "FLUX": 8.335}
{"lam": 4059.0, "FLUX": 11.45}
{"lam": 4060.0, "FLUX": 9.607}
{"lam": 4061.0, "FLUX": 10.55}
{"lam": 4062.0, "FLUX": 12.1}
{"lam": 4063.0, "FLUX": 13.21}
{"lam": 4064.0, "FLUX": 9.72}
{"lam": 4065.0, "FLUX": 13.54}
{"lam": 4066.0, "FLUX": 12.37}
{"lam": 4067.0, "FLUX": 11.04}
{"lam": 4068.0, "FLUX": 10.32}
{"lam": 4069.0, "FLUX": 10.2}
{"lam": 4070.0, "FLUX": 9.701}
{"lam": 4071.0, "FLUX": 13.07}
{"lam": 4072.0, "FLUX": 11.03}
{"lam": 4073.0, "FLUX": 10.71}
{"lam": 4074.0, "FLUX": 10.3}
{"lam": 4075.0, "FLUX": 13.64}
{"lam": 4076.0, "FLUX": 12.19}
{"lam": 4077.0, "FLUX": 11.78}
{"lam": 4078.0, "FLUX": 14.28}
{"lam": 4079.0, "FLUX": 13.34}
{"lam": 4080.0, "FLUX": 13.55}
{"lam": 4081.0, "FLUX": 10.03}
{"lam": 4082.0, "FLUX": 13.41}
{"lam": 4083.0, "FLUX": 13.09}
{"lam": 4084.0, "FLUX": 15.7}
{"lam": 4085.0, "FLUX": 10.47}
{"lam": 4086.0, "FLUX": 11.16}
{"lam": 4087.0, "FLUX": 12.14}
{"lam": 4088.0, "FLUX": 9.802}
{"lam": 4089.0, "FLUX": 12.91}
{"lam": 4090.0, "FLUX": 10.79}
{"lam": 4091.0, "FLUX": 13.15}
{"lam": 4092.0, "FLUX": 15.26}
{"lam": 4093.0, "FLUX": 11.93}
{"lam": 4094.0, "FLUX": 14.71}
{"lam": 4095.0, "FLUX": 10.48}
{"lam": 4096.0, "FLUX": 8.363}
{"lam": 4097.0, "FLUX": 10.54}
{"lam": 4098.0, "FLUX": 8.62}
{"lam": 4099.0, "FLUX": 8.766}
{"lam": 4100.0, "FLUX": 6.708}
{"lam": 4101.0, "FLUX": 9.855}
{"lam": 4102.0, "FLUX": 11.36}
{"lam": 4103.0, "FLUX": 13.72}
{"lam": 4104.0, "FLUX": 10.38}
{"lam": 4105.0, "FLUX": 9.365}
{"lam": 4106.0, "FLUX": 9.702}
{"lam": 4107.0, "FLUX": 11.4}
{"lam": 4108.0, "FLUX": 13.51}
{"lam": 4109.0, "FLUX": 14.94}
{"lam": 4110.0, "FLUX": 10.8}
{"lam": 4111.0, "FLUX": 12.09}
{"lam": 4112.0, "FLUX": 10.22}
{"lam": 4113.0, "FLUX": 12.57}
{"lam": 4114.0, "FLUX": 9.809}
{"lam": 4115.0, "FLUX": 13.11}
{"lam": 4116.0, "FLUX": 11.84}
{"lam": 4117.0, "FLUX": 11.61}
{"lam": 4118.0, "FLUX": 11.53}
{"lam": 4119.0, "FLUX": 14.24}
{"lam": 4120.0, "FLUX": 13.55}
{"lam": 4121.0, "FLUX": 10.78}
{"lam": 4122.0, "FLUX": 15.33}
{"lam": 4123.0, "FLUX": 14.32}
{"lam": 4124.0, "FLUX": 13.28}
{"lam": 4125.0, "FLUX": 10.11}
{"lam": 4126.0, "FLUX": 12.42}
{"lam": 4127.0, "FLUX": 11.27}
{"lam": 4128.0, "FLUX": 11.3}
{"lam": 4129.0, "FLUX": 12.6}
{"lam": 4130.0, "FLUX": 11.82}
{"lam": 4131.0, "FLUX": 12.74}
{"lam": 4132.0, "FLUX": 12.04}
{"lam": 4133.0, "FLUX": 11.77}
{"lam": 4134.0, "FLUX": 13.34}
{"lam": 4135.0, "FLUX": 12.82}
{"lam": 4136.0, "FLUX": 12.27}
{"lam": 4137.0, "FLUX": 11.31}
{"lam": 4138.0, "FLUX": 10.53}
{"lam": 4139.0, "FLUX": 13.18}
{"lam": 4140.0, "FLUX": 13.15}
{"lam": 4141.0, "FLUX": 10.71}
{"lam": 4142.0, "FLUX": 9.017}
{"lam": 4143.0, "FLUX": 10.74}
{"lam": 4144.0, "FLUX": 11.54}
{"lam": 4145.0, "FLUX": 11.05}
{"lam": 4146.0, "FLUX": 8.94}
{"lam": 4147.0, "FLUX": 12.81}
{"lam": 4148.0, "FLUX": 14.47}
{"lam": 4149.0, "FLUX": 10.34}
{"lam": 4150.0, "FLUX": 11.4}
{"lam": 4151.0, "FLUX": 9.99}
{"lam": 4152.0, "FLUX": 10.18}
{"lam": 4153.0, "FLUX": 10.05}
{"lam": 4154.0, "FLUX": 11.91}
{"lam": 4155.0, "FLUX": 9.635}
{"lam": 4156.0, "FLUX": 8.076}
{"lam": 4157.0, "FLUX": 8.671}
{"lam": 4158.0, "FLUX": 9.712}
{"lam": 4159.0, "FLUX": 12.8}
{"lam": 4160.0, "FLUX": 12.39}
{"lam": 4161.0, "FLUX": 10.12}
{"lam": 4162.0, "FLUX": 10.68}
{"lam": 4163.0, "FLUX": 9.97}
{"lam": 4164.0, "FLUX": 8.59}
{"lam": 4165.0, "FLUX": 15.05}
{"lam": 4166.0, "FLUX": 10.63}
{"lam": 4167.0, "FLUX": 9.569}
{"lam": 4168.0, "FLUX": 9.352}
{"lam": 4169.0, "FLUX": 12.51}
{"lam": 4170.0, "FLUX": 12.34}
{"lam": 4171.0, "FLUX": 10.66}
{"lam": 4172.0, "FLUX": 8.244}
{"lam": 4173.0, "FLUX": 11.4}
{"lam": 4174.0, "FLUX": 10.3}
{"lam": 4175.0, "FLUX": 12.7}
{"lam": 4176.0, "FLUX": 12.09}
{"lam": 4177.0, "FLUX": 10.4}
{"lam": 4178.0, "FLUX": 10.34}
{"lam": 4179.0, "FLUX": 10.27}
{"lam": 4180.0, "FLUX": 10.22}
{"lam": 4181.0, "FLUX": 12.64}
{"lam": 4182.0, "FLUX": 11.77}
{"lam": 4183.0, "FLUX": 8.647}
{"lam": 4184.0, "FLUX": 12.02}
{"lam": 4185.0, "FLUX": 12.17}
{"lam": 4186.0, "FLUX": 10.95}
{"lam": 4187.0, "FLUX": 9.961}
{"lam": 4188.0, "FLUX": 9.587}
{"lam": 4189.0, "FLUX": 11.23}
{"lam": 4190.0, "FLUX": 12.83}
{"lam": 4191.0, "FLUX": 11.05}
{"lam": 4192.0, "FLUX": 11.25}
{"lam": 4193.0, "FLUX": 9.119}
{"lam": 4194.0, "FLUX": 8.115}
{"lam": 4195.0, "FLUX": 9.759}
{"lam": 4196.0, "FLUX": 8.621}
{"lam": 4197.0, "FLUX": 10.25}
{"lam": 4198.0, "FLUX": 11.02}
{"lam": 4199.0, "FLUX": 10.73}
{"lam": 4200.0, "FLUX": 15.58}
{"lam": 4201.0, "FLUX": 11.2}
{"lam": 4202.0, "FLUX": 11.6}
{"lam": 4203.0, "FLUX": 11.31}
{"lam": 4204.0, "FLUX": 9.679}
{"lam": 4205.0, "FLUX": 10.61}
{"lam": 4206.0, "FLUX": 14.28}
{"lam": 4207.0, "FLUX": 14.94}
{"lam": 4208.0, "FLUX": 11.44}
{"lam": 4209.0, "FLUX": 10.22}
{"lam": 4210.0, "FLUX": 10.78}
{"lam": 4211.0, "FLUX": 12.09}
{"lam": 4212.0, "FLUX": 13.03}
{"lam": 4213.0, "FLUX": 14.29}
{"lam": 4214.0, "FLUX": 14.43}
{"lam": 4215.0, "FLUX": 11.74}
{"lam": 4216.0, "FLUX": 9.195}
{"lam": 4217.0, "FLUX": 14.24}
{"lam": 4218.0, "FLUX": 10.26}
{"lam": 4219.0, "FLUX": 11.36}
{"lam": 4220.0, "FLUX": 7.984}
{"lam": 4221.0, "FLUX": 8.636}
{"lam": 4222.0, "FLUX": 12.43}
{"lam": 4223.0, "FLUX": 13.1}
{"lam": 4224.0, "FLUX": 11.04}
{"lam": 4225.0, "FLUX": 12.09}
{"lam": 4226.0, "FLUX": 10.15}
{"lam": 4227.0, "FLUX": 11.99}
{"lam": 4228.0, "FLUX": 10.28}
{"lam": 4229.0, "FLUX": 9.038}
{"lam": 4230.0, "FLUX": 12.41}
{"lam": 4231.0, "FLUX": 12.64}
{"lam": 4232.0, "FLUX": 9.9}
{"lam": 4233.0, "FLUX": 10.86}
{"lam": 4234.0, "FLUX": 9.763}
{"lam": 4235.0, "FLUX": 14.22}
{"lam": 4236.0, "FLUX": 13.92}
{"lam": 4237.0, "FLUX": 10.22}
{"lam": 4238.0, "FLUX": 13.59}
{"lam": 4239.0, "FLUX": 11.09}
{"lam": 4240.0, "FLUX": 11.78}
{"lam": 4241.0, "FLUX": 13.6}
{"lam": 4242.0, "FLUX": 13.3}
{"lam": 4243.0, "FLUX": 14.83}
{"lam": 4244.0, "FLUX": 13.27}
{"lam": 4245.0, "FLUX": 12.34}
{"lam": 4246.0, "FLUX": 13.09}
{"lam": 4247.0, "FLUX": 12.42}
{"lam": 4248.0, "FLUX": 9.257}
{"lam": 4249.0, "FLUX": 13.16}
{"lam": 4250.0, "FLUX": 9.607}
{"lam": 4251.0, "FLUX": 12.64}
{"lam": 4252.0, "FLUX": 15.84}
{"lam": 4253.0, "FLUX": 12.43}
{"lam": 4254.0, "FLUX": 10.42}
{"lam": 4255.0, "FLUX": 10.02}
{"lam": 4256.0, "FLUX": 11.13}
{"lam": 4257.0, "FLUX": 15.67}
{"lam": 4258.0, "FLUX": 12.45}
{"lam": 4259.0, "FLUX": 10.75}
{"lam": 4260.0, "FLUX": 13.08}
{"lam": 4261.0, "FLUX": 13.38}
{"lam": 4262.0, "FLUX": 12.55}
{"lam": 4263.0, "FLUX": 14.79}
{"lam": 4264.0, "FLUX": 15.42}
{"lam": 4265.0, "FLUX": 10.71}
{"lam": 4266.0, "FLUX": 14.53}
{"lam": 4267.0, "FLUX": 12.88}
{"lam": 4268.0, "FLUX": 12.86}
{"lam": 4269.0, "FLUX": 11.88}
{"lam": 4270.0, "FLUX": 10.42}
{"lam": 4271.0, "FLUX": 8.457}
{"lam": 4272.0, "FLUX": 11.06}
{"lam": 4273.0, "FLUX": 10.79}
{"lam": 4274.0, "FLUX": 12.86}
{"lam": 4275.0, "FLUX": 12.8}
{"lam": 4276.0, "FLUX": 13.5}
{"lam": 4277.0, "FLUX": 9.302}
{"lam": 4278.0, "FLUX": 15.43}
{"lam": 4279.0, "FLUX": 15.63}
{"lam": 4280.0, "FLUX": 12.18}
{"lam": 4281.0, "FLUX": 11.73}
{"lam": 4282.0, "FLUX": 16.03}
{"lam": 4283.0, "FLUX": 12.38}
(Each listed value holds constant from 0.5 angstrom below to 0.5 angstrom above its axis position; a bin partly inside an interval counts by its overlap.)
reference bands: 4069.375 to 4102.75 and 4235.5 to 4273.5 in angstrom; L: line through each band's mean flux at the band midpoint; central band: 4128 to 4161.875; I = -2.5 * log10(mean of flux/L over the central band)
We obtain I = 0.06 mag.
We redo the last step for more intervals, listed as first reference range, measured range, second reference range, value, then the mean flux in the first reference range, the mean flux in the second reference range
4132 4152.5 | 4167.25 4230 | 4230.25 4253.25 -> 0.08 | 11.5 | 12.3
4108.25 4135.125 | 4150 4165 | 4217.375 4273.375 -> 0.17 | 12.3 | 11.9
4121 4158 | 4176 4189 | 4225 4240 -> 0.06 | 11.5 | 11.5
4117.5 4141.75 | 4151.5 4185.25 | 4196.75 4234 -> 0.11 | 12.3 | 11.5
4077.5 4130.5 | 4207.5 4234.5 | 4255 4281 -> 0.09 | 11.8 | 12.5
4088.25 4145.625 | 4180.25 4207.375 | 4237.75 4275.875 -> 0.09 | 11.7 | 12.4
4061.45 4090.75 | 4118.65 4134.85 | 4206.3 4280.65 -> -0.05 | 11.9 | 12.1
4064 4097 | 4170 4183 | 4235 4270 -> 0.13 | 12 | 12.6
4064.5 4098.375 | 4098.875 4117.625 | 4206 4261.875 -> 0.07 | 11.9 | 12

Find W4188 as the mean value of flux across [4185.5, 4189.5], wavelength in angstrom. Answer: 10.4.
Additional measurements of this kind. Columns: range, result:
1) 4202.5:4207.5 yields 12.2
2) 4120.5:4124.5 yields 13.4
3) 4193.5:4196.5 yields 8.83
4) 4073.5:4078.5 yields 12.4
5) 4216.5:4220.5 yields 11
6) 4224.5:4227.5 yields 11.4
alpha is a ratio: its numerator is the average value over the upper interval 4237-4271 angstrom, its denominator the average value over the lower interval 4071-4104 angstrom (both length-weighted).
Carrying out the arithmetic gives 1.1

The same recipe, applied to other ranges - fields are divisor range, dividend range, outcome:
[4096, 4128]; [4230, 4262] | 1.07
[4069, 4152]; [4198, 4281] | 1.03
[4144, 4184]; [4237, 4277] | 1.14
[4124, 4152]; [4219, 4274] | 1.03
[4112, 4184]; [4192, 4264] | 1.04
